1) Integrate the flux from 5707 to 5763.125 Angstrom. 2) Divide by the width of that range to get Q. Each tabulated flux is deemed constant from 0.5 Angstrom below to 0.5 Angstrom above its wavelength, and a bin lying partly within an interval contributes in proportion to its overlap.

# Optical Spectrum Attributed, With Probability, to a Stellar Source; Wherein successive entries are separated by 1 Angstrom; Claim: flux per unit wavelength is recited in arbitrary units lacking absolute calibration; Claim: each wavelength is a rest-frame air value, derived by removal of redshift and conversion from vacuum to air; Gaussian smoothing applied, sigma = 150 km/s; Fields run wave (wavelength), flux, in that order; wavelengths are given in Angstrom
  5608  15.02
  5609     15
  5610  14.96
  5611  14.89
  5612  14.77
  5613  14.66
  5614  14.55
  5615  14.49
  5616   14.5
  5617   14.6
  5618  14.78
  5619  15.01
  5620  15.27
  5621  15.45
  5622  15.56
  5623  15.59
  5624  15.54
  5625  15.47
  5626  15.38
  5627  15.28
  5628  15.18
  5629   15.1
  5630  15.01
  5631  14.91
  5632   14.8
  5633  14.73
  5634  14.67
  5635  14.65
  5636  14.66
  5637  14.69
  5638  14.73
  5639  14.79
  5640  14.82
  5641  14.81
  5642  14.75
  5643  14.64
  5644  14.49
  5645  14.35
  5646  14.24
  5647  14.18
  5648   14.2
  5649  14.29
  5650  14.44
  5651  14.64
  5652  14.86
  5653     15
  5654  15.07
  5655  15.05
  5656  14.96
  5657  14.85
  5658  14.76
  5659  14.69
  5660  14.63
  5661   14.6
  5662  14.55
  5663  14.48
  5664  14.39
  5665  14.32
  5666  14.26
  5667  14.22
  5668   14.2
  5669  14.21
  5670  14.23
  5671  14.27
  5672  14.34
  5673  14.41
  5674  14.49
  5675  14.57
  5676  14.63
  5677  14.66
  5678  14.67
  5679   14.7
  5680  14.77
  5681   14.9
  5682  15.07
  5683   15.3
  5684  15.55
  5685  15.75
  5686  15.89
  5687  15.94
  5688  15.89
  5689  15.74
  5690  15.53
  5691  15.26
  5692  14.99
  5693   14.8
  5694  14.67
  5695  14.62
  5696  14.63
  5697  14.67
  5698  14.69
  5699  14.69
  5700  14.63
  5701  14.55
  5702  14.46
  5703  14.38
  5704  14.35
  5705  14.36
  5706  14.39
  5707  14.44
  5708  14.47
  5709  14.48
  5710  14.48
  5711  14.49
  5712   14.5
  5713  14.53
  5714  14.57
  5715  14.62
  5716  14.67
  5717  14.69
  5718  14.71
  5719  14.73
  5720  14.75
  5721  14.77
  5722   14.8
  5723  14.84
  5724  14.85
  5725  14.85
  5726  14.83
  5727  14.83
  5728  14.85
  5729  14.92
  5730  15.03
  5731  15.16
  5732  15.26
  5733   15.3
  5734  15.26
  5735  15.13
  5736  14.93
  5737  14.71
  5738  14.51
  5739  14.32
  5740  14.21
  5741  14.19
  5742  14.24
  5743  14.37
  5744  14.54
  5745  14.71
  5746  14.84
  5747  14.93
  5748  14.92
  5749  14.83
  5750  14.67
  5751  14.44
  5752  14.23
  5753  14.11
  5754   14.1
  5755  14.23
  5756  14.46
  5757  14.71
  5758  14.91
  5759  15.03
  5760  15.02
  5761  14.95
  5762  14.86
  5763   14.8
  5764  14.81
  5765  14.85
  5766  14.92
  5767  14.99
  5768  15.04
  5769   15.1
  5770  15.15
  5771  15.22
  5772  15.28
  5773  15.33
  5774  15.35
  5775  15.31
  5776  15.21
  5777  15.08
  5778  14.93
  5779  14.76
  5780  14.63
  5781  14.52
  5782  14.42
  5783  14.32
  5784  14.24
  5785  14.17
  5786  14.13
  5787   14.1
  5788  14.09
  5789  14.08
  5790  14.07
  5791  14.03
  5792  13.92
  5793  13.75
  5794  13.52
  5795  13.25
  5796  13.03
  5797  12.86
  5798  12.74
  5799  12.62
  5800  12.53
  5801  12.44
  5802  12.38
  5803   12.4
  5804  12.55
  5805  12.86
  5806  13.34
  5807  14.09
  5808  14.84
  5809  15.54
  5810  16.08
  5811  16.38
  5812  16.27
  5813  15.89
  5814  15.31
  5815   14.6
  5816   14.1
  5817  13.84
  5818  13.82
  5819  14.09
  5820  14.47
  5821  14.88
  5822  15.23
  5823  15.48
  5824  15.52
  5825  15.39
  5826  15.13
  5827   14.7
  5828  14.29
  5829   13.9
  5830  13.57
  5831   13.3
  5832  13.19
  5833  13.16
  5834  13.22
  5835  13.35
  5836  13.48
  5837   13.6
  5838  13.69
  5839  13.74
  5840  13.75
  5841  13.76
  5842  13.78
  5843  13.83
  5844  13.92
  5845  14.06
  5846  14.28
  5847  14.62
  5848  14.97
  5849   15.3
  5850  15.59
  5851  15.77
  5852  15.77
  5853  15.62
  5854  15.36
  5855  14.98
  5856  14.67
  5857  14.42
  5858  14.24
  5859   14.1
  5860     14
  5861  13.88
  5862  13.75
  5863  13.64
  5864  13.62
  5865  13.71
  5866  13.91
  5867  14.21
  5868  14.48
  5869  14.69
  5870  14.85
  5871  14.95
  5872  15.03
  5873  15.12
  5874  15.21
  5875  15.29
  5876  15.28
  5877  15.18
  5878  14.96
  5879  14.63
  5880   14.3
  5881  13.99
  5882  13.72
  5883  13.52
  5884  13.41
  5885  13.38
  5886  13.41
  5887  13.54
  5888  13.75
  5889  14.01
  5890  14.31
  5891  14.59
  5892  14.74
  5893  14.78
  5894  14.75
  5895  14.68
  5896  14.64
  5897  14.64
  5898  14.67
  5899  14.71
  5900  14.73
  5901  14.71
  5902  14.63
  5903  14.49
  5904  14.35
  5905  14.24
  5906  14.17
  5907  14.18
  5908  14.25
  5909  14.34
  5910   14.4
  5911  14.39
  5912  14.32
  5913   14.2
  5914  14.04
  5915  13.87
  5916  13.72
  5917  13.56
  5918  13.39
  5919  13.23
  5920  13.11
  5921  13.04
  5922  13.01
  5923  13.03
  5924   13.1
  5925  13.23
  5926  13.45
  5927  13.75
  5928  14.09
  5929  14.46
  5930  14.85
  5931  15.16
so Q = 14.7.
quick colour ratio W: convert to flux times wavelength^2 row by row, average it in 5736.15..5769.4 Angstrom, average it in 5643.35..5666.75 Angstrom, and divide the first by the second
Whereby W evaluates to 1.0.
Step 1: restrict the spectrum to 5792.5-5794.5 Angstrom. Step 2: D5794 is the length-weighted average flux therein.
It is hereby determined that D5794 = 13.6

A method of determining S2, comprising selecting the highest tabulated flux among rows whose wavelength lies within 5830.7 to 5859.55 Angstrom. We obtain 15.77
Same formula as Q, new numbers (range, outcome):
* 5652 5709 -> 14.8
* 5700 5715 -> 14.5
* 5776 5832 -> 14.2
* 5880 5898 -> 14.1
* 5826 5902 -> 14.3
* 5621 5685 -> 14.7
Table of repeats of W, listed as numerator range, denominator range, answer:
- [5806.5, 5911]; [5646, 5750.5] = 1.04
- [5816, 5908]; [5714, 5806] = 1.03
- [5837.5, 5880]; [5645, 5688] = 1.06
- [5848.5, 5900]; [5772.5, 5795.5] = 1.04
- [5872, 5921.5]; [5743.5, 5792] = 1.02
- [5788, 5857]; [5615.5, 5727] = 1.01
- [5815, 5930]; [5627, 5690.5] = 1.04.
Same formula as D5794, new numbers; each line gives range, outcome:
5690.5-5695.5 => 14.9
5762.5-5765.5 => 14.8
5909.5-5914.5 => 14.3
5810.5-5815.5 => 15.7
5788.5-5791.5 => 14.1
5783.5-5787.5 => 14.2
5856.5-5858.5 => 14.3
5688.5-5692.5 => 15.4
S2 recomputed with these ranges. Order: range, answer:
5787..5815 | 16.38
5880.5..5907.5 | 14.78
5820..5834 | 15.52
